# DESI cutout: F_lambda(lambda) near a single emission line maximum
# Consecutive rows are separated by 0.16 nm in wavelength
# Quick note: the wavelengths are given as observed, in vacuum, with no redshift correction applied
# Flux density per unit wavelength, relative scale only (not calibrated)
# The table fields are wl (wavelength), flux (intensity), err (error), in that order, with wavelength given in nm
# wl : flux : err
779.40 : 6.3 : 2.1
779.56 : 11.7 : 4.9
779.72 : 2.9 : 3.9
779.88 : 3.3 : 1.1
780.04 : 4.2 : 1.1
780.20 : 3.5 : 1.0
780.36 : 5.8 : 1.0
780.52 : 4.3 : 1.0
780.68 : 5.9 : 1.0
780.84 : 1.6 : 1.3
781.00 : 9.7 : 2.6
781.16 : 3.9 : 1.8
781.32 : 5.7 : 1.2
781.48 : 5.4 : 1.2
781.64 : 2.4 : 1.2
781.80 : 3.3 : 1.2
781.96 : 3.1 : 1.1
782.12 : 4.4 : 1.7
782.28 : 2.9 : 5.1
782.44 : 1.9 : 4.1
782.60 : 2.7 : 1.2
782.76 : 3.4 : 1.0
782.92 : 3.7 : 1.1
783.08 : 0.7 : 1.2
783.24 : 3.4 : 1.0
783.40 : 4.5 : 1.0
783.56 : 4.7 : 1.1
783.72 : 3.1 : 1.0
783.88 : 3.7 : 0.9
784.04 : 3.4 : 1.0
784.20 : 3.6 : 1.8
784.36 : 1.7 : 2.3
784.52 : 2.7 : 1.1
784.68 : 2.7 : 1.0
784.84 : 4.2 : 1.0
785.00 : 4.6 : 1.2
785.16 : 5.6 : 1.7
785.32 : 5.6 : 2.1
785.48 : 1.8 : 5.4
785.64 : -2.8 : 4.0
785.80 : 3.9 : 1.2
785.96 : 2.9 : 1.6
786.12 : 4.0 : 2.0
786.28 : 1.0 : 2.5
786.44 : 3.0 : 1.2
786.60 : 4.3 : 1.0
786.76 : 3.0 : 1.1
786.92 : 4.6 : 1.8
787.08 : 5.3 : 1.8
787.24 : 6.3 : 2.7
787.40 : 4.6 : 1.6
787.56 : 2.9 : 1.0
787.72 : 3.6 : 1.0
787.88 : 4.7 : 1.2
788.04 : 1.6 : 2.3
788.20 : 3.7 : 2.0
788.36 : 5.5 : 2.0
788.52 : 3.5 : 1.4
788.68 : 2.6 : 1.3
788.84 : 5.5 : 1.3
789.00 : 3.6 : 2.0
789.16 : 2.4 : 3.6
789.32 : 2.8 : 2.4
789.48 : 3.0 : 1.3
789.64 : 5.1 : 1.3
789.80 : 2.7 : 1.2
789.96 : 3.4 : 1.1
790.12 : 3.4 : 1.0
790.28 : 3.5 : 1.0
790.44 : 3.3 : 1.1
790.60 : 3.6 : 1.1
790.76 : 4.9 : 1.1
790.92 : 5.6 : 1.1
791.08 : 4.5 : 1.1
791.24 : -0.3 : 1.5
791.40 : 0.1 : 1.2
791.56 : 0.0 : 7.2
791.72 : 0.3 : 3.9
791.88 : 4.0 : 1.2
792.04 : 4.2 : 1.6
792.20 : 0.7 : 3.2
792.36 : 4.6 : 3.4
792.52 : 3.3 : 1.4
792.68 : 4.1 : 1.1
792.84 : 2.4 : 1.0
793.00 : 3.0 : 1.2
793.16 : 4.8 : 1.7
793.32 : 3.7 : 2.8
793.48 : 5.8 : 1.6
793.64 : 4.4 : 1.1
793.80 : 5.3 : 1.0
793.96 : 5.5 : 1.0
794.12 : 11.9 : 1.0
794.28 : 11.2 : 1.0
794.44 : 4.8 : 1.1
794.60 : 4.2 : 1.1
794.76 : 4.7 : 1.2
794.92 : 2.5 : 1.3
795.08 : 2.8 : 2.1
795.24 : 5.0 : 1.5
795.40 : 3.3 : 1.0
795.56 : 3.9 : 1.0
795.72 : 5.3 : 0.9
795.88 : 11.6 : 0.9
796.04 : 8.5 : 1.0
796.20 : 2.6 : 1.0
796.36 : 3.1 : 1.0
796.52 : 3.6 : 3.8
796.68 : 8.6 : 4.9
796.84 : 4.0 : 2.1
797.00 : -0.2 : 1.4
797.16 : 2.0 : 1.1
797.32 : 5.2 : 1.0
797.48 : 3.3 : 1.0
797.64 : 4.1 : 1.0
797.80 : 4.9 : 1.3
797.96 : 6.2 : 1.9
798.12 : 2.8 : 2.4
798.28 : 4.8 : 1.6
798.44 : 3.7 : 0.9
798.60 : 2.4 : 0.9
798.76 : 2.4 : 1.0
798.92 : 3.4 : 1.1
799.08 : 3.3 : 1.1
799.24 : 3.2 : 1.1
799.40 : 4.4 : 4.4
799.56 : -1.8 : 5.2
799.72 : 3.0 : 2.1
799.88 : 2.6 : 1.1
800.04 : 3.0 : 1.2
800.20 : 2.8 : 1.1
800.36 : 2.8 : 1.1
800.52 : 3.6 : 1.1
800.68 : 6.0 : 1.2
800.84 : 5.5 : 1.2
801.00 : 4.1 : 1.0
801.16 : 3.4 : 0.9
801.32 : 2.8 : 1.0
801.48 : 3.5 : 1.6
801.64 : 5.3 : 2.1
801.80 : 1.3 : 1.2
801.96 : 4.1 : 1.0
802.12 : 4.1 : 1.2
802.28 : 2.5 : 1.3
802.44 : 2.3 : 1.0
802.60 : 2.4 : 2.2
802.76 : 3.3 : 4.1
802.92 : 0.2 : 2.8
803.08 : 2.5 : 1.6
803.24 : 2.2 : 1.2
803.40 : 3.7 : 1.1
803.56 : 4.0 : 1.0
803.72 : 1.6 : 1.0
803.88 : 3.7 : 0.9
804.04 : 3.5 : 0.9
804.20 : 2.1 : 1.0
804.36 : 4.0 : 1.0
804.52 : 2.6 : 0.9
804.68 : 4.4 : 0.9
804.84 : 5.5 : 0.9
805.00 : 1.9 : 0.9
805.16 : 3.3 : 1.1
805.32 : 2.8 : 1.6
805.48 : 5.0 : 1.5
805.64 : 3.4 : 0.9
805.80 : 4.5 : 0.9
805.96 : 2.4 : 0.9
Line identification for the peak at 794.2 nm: [S II] 6716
